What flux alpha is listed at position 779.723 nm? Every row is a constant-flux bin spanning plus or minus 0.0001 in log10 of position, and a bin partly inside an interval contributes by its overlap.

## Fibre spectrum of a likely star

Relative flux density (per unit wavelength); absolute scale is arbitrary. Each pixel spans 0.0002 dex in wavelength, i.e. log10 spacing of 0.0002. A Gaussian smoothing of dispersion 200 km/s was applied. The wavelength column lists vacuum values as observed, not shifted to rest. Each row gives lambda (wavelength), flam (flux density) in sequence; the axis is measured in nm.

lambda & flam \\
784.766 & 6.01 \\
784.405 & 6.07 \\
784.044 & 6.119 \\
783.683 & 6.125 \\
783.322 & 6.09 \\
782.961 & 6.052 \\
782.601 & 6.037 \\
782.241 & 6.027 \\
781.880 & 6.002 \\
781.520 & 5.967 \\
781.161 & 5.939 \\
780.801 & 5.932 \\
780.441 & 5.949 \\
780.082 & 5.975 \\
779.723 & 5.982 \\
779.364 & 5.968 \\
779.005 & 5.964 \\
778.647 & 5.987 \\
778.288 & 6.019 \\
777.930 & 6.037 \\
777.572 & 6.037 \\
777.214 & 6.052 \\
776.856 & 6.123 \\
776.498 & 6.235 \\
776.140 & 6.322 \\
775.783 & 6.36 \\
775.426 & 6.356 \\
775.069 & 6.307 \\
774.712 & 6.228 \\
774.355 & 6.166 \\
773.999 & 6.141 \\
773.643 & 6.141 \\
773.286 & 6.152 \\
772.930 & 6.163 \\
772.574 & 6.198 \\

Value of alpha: 5.982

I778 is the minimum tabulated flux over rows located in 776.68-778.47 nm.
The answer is 6.019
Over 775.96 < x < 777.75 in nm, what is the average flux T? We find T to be 6.15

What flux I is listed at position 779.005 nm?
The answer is 5.964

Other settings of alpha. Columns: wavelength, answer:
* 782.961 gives 6.052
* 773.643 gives 6.141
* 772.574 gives 6.198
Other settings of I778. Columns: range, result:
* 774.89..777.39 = 6.052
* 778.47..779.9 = 5.964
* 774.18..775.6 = 6.166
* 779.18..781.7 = 5.932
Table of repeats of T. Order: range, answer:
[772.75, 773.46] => 6.16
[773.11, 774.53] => 6.15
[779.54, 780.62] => 5.97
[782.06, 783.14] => 6.04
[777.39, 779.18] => 6.01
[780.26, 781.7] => 5.95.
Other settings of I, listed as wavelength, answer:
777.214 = 6.052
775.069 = 6.307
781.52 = 5.967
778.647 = 5.987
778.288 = 6.019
